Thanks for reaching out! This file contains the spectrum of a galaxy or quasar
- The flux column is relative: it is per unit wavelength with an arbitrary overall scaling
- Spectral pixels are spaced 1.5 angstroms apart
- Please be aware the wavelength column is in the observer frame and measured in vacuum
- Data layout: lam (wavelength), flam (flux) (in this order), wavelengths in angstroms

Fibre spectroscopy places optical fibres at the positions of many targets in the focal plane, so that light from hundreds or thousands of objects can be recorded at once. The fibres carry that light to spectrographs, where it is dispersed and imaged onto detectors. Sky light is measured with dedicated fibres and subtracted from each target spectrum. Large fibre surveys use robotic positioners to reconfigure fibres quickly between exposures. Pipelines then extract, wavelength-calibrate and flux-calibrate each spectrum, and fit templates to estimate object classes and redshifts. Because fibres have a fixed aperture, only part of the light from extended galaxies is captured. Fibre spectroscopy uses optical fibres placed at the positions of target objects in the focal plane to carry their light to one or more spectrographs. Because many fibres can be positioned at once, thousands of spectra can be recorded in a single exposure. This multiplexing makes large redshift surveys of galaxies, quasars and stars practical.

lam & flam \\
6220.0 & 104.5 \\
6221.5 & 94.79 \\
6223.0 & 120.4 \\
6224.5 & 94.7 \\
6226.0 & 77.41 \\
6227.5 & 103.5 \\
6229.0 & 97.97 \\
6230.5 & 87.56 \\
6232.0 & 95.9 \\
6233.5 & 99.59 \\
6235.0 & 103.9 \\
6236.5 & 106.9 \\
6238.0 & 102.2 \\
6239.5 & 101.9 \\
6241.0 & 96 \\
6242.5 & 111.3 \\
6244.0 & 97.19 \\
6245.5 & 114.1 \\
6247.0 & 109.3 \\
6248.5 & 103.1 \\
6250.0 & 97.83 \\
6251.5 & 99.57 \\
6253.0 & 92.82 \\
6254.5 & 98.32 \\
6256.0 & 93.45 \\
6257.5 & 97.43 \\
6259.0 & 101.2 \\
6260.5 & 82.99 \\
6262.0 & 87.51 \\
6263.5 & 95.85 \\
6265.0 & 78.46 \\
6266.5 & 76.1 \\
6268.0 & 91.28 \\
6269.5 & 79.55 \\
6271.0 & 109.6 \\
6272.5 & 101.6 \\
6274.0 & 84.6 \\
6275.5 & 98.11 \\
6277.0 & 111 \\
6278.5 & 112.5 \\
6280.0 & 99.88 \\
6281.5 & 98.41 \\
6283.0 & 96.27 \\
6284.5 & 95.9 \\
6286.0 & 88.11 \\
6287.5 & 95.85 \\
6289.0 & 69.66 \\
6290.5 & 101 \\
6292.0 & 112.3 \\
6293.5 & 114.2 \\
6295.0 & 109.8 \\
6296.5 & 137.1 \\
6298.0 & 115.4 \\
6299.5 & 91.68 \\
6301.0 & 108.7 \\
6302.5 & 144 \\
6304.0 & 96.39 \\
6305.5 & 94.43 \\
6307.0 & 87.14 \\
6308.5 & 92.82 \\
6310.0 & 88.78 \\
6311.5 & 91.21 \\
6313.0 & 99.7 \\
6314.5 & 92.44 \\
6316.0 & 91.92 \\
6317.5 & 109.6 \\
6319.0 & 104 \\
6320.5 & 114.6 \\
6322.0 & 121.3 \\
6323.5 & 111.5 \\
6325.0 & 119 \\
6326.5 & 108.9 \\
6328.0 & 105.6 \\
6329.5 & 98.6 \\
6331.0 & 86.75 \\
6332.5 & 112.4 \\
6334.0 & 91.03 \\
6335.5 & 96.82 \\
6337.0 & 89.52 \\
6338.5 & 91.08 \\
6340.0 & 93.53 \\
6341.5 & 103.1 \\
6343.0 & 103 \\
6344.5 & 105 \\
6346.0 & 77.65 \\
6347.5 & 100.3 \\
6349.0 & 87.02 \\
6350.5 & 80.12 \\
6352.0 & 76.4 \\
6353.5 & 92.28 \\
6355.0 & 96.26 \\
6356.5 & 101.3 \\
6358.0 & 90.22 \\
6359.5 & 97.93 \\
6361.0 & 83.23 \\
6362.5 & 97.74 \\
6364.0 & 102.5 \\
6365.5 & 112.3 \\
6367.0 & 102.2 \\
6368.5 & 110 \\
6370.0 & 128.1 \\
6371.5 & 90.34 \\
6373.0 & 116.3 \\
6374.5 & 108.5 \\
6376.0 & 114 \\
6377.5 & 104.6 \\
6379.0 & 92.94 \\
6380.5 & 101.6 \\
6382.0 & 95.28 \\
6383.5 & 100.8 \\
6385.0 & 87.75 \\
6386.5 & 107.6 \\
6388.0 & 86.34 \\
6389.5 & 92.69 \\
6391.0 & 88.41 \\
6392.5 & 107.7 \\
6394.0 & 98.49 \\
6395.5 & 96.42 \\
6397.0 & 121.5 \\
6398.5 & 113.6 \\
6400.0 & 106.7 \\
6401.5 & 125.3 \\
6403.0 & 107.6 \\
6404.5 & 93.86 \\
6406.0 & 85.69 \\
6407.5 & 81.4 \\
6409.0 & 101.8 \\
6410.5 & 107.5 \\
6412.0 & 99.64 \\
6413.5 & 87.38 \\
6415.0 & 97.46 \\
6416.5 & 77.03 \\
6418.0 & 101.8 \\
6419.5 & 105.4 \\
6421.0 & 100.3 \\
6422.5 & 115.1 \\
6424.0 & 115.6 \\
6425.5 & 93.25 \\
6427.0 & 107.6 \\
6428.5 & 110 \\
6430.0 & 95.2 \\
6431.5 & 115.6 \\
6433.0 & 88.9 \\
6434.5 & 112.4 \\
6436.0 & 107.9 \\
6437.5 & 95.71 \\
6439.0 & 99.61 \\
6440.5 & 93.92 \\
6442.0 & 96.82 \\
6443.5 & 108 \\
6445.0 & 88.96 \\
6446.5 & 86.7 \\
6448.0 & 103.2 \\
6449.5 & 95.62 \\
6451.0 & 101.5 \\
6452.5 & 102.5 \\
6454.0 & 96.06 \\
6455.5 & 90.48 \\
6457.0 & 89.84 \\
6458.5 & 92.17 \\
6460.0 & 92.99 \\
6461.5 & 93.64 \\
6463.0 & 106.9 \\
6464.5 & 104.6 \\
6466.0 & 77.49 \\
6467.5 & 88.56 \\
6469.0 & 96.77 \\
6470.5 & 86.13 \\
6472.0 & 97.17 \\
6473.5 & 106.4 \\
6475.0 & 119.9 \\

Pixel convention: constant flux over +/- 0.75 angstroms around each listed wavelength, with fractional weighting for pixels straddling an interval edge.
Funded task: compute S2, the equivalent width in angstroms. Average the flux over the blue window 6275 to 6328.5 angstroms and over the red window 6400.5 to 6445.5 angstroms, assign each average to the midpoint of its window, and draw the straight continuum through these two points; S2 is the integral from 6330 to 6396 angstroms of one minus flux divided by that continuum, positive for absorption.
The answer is 2.86 angstroms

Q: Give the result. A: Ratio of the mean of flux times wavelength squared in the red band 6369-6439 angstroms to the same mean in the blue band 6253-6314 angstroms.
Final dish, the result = 1.08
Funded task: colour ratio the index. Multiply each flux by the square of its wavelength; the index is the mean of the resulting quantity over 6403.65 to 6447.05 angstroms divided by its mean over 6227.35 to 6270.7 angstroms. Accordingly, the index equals 1.08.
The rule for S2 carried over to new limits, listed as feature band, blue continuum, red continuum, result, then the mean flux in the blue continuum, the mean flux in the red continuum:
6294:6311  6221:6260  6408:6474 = -1.12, 99.9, 98.4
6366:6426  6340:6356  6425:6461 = -3.99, 92.3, 98.5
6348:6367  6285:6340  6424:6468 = 1.36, 102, 98.2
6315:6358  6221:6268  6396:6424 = 0.50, 97.3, 102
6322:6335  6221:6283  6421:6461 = -0.86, 97.7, 99.8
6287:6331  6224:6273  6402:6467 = -3.19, 96.5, 98.3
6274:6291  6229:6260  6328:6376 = 0.52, 100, 97.9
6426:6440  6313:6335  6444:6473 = -1.00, 105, 94.5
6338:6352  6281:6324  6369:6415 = 1.31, 103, 102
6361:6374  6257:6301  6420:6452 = -0.79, 97.9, 102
